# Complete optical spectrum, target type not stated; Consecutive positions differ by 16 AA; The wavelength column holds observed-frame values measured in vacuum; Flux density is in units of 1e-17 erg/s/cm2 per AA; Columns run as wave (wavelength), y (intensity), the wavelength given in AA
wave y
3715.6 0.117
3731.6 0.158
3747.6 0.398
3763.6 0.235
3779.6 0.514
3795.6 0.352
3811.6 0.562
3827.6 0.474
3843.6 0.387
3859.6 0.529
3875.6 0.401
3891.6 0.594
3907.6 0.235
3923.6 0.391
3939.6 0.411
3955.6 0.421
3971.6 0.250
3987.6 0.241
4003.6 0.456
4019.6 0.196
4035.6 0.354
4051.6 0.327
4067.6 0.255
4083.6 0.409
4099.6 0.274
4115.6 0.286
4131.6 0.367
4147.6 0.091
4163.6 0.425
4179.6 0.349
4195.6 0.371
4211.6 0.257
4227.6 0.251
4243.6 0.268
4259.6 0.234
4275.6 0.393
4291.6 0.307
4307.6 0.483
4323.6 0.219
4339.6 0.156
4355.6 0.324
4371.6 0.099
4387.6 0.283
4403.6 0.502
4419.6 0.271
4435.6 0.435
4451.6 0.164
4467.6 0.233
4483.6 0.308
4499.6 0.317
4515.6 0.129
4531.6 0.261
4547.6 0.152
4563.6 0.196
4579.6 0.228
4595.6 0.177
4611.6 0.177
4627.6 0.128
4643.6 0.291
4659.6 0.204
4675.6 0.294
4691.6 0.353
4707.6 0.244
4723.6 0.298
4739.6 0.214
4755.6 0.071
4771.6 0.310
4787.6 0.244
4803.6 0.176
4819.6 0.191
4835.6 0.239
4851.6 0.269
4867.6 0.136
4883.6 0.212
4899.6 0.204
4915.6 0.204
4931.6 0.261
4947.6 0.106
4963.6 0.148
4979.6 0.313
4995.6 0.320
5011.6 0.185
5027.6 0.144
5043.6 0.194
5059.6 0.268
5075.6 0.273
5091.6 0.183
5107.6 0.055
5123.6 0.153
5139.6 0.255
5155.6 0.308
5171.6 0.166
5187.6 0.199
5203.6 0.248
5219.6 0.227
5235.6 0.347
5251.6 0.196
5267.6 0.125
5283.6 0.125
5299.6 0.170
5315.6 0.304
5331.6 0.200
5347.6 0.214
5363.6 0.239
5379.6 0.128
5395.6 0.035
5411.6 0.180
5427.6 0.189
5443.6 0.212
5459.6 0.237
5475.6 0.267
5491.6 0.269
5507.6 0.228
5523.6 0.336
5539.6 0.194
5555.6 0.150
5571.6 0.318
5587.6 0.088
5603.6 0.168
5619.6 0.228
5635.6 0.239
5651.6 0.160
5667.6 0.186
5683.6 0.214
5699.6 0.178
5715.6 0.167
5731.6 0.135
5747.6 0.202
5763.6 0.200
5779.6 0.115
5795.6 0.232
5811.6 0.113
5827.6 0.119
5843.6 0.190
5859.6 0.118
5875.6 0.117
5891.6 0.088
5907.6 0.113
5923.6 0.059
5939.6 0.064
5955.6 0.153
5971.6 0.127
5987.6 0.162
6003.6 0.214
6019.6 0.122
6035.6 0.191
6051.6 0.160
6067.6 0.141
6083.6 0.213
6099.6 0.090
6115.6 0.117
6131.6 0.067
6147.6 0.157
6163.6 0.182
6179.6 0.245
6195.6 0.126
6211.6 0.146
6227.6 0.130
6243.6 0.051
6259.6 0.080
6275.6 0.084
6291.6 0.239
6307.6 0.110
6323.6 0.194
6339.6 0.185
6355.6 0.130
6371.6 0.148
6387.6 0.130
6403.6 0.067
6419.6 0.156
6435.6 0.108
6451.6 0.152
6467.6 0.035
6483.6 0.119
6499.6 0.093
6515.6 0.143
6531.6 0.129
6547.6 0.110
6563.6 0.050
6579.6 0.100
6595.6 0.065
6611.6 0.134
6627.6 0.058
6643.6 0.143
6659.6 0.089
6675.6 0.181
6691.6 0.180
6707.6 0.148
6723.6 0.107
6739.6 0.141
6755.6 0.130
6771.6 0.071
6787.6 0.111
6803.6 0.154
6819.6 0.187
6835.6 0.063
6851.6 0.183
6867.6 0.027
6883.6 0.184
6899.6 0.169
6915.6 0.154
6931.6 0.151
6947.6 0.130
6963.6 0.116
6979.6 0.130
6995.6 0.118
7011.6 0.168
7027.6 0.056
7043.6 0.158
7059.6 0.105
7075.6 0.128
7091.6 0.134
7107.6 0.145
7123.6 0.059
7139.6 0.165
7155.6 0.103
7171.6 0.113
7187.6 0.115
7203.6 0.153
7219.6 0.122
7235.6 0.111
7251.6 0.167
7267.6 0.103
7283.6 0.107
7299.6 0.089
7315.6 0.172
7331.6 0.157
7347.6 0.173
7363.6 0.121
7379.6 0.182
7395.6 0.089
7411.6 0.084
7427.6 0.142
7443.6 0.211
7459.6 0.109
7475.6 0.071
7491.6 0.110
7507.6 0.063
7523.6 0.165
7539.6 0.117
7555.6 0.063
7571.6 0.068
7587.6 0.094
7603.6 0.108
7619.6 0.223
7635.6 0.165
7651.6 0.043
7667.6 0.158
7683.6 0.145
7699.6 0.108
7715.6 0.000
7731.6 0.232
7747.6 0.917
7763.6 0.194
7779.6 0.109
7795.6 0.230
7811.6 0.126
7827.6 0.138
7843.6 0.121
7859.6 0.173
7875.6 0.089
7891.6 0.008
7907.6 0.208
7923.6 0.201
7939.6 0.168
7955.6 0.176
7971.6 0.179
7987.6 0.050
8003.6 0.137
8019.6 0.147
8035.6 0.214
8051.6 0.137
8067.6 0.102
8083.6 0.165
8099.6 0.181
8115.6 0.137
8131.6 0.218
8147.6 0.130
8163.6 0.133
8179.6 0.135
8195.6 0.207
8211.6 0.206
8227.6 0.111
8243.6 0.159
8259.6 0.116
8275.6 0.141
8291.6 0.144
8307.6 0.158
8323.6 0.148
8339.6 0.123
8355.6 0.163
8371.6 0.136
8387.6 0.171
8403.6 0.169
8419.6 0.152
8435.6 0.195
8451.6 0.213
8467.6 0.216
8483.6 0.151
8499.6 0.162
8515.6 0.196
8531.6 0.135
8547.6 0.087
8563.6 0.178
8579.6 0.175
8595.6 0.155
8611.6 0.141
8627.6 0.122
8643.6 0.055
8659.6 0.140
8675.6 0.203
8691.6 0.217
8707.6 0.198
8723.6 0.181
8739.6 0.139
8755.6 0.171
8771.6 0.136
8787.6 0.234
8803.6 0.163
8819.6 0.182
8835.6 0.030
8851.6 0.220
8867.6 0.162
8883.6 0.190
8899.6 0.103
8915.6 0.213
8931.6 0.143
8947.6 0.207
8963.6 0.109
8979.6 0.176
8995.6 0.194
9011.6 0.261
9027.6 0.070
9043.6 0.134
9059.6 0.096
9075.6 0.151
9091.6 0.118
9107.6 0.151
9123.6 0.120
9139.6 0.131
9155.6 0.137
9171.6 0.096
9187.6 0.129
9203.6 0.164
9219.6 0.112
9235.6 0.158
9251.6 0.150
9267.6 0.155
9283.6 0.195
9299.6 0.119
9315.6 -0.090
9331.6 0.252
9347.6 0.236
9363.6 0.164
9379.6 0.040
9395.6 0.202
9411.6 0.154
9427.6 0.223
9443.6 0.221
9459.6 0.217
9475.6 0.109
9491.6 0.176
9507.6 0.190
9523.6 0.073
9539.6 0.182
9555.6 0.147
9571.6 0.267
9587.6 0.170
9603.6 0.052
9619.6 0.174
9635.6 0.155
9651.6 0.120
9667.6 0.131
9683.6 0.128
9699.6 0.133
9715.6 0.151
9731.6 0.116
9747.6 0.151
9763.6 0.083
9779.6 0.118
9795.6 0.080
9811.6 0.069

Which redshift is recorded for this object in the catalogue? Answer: 1.08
